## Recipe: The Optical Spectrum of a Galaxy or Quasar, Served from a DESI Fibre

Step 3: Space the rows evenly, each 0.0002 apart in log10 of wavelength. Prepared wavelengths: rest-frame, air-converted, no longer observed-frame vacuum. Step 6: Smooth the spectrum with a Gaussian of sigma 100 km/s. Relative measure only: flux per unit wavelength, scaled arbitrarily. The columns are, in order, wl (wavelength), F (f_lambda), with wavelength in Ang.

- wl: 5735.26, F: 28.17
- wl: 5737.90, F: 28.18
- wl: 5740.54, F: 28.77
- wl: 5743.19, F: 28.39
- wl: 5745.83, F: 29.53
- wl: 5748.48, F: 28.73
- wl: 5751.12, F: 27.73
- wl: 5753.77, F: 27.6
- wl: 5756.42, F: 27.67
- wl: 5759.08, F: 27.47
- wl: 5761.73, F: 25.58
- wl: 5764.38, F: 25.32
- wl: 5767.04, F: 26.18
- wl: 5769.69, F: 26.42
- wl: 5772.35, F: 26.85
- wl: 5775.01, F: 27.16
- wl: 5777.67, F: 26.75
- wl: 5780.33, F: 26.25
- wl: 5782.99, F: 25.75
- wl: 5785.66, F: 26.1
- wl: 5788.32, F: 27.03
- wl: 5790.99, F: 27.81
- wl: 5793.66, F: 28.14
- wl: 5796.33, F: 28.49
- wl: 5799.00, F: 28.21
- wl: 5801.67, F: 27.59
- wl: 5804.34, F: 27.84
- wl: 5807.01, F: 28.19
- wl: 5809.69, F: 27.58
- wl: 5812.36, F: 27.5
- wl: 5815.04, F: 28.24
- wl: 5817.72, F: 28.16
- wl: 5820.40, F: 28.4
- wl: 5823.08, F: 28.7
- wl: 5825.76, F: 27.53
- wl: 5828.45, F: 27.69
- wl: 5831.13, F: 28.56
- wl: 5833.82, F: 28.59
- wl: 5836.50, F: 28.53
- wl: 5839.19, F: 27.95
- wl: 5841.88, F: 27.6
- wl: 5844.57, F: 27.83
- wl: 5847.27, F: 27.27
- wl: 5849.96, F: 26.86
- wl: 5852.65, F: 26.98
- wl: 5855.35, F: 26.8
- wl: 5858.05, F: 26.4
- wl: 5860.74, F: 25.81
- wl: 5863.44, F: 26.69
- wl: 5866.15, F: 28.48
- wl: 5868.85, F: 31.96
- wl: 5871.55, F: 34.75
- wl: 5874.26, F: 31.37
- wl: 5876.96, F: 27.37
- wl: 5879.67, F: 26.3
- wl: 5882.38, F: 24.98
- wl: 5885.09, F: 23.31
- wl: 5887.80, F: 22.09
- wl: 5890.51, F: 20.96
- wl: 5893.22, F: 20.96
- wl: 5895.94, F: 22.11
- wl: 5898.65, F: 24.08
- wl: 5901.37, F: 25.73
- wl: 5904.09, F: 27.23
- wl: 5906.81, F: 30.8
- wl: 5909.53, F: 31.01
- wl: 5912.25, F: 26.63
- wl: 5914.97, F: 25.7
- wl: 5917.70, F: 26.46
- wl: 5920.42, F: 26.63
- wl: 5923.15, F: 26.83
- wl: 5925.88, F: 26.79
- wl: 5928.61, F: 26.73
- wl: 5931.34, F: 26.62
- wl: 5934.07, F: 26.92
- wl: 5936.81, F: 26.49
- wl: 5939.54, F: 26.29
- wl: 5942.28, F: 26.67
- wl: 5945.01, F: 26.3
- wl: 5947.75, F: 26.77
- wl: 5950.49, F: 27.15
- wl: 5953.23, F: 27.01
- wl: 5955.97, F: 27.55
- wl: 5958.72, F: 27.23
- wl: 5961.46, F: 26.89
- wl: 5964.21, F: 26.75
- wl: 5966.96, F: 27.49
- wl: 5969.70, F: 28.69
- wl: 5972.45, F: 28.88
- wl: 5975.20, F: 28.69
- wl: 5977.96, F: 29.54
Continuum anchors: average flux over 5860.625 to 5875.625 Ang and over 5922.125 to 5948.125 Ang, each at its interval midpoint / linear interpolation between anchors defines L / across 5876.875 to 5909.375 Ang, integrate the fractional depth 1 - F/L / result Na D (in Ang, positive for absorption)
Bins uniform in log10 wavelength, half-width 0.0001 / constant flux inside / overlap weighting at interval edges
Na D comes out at 4.5 Ang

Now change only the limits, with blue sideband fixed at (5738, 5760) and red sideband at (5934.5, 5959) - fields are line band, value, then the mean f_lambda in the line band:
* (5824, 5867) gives 0.1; 27.5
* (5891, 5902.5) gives 1.8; 23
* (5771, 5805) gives 0.9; 27.2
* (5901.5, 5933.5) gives -0.4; 27.3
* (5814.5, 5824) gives -0.2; 28.4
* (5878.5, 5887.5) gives 0.9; 24.5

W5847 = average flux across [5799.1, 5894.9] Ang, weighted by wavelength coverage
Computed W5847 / 27.3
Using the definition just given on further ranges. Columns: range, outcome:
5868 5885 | 28.9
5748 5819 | 27.3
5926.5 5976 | 27.2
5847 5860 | 26.8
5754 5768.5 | 26.5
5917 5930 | 26.7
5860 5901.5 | 26.1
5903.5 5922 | 27.8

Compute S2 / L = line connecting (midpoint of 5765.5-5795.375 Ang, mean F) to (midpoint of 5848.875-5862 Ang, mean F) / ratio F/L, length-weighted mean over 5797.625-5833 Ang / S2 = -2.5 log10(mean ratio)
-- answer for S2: -0.05 mag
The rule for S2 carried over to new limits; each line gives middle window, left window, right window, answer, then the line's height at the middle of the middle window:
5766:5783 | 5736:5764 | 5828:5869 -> 0.05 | 27.8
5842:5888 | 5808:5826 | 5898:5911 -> 0.02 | 28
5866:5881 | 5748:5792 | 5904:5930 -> -0.11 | 27.3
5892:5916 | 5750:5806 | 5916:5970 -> 0.03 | 26.9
